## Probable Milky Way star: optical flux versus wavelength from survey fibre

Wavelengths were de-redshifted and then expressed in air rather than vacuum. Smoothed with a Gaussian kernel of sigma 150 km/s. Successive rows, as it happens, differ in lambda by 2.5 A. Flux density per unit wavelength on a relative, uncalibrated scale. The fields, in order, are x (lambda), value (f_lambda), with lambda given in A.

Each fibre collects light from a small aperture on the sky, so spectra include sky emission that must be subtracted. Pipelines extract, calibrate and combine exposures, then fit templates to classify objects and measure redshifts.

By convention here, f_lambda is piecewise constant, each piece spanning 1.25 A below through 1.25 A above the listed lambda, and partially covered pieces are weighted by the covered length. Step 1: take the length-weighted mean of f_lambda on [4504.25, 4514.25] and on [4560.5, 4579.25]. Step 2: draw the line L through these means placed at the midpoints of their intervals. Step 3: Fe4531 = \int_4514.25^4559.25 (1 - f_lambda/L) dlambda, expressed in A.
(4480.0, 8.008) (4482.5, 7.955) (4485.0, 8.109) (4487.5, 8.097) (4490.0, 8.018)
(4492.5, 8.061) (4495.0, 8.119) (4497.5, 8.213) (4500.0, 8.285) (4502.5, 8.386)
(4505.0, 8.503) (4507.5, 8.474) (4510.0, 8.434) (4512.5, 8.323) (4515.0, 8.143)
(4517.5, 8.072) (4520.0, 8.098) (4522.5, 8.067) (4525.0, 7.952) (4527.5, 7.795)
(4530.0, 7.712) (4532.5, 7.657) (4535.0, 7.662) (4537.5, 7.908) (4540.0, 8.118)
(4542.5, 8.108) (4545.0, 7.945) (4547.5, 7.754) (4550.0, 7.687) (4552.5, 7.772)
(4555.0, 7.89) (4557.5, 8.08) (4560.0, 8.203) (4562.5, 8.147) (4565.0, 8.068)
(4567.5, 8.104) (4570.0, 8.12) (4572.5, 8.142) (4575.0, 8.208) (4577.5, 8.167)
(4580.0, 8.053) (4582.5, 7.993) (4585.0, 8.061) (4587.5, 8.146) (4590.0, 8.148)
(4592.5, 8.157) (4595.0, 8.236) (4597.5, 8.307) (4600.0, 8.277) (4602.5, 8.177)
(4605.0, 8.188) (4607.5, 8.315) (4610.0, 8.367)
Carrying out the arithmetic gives 2.0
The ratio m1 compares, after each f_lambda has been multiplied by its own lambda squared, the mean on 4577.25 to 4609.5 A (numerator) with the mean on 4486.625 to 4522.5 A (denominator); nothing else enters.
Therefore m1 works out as 1.0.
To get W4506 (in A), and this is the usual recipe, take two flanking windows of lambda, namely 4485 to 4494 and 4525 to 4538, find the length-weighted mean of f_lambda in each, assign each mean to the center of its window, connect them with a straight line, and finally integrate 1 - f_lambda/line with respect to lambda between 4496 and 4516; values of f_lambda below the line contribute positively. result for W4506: -1.01 A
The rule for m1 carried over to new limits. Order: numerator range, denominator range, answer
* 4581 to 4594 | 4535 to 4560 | 1.04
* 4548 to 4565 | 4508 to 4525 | 0.99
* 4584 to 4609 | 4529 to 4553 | 1.07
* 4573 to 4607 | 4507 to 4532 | 1.04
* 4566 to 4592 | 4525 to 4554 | 1.05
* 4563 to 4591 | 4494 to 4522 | 1.01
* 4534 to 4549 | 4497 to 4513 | 0.96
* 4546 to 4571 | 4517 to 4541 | 1.02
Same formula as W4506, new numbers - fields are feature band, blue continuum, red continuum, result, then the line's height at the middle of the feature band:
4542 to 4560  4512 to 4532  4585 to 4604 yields 0.4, 8.08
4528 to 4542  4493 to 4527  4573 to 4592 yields 0.6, 8.19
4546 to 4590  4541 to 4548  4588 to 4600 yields 0.2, 8.08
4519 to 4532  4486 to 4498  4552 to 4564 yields 0.3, 8.06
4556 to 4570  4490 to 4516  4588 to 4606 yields 0.2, 8.24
